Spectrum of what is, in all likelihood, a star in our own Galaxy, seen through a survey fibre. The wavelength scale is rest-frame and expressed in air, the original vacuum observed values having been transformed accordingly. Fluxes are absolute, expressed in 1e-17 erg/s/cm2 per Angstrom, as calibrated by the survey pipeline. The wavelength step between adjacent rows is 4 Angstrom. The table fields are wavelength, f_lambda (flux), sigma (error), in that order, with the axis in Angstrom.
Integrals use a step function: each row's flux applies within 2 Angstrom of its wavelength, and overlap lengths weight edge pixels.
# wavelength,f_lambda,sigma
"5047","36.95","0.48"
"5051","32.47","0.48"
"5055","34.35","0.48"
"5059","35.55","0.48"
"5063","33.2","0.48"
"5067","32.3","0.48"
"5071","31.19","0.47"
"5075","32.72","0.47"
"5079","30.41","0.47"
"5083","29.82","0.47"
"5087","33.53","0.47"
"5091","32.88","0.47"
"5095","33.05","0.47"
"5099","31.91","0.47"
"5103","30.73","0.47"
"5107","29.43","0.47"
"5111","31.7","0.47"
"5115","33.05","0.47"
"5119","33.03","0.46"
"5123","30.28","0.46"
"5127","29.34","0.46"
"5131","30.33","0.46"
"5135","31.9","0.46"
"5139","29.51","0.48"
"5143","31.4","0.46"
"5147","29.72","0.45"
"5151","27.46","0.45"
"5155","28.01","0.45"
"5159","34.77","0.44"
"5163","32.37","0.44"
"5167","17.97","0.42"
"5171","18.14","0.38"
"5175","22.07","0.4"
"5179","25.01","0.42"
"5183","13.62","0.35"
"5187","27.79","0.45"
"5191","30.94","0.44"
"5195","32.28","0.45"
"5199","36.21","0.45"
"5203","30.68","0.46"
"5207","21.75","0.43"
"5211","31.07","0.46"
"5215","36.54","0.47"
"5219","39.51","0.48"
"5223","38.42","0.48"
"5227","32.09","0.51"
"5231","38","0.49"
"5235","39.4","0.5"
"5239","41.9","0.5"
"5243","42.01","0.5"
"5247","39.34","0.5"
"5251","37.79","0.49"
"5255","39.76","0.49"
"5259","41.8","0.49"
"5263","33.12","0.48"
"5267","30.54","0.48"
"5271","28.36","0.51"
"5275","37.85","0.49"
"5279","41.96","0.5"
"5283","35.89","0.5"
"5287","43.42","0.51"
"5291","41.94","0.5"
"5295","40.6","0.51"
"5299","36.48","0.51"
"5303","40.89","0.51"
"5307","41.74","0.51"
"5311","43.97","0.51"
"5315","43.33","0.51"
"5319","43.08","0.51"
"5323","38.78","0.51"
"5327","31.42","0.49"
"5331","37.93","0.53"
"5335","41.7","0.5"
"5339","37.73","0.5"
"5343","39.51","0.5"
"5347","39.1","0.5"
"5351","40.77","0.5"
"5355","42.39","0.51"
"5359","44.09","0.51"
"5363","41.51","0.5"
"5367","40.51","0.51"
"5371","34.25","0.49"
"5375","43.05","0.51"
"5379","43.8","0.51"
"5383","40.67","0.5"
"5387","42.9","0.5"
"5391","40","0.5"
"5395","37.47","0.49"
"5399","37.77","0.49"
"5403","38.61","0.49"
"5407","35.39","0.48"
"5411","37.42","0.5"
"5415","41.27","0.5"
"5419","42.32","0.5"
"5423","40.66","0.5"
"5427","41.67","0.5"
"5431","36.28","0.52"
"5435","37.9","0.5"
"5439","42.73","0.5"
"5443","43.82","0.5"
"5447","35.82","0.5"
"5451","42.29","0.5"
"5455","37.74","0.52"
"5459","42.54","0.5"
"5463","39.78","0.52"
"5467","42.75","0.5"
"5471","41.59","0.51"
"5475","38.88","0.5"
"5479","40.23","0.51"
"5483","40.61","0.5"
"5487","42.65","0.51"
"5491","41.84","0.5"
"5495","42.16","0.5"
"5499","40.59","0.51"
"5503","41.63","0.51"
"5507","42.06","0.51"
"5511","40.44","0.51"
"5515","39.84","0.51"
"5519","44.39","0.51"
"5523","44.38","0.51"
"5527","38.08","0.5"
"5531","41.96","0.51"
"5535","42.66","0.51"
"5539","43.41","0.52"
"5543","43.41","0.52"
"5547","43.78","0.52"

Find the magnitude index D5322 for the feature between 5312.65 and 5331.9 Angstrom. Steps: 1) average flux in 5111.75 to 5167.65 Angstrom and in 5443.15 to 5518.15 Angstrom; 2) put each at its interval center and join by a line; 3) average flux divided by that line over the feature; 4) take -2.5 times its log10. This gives -0.09 mag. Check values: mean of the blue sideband 30.3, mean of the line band 39.1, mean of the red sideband 40.9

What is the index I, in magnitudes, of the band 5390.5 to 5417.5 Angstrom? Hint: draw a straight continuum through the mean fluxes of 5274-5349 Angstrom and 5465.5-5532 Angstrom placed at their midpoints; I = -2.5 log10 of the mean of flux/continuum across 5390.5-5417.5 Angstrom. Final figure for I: 0.07 mag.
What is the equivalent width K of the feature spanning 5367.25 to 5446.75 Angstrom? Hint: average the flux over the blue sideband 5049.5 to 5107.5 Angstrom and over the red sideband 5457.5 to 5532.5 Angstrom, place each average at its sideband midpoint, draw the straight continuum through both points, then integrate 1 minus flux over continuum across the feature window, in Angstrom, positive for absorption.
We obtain -0.7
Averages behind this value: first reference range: 32.3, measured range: 39.8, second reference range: 41.4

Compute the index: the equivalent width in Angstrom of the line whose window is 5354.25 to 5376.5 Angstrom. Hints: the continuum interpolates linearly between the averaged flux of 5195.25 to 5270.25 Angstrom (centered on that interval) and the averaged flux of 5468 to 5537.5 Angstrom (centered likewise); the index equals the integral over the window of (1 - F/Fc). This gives -1.3 Angstrom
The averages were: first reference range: 35.9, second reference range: 41.4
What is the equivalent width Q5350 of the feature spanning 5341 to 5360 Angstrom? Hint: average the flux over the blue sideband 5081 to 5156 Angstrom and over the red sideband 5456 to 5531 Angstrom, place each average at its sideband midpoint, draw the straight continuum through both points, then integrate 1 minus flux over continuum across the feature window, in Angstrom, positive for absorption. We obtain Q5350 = -1.9 Angstrom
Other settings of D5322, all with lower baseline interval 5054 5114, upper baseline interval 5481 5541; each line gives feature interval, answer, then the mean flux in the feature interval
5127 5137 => 0.08 mag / 30.8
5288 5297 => -0.13 mag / 41.5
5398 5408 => 0.06 mag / 37.4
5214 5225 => -0.09 mag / 38.3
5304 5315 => -0.15 mag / 42.8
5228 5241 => -0.11 mag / 39.2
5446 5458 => 0.03 mag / 39.2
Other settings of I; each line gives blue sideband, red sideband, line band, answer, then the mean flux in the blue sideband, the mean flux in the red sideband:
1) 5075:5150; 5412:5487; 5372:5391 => -0.09 mag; 31.2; 40.5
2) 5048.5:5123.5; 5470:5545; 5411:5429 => -0.04 mag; 32.3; 41.6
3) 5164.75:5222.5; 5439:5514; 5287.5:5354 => -0.19 mag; 27.7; 41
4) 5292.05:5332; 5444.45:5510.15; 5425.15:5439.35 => 0.04 mag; 39.9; 40.8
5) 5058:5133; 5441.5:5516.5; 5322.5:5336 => 0.01 mag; 31.8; 40.9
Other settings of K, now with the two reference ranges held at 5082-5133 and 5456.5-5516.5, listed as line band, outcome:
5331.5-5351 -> -1.07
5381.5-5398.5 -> -0.59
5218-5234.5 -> -1.22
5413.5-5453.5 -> -0.63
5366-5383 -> -0.94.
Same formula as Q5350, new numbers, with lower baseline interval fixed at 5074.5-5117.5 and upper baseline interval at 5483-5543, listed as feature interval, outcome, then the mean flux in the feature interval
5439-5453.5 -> -0.21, 40.8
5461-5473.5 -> -0.16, 41.3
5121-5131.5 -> 0.82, 29.9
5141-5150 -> 0.74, 30.2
